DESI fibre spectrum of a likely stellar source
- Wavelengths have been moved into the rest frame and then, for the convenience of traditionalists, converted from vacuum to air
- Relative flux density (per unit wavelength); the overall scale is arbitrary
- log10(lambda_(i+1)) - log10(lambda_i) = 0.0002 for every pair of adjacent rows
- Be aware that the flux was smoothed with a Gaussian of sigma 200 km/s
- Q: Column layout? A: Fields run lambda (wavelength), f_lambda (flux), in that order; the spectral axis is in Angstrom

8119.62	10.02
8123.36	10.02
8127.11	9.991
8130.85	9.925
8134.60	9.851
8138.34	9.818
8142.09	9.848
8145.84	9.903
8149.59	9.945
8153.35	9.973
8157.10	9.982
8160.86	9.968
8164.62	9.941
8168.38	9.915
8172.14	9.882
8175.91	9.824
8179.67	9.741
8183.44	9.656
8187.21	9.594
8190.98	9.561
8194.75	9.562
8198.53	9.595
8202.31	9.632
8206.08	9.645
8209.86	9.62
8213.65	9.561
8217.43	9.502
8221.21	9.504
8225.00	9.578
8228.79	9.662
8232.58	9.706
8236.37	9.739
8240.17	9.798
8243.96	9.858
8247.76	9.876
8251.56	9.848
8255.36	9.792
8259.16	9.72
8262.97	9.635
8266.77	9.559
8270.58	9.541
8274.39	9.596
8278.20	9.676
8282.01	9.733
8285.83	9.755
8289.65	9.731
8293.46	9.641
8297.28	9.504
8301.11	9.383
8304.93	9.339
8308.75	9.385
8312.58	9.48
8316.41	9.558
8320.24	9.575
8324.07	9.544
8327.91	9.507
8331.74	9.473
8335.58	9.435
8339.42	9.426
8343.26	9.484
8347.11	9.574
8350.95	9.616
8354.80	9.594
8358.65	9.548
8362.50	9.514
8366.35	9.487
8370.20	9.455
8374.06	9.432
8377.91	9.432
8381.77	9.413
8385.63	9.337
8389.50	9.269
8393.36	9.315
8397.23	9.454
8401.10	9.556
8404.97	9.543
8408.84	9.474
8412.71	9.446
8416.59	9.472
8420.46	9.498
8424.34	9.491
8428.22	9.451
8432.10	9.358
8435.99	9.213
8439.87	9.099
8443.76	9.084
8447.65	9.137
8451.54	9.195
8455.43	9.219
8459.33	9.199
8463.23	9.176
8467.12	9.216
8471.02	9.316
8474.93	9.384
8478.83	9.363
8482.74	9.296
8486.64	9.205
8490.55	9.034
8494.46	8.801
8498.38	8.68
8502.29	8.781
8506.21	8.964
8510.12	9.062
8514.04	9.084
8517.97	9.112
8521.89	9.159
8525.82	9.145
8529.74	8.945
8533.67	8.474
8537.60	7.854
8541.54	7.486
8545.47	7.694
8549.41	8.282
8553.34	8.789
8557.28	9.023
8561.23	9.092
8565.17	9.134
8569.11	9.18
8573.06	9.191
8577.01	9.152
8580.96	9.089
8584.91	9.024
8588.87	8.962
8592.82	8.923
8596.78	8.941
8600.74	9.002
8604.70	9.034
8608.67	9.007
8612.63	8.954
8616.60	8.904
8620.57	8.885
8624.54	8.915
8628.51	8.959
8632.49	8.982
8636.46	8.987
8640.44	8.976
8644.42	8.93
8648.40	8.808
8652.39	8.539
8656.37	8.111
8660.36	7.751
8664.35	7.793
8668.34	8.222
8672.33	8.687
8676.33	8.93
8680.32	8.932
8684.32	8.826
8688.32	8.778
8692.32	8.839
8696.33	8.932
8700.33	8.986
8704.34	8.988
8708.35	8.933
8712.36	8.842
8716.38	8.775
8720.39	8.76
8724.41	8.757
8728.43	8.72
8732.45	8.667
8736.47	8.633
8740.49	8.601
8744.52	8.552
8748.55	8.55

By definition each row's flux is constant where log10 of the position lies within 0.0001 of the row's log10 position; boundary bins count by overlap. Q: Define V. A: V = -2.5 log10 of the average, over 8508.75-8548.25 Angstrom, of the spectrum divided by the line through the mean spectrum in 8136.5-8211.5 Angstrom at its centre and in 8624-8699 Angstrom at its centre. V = 0.049 mag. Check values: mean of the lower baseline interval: 9.78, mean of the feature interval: 8.59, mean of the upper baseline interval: 8.68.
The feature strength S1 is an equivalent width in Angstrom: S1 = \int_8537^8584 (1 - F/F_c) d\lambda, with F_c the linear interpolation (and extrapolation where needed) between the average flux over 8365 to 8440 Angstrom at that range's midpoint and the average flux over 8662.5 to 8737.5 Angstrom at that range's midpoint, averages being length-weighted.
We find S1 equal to 1.9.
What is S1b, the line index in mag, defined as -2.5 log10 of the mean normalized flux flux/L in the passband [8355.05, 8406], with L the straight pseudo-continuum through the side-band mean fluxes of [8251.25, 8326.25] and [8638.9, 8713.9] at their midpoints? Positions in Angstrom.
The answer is -0.01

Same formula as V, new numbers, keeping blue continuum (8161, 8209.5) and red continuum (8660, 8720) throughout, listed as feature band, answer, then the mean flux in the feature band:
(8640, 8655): 0.00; 8.77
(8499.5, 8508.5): 0.03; 8.87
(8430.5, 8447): 0.00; 9.18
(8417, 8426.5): -0.03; 9.5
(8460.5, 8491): -0.01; 9.26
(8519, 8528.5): -0.01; 9.14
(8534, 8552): 0.14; 7.92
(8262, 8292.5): -0.01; 9.66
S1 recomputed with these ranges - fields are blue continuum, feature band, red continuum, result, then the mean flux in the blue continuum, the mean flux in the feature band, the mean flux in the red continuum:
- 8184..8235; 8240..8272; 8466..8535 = -0.8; 9.6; 9.74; 9.06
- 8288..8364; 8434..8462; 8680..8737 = 0.4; 9.51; 9.16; 8.83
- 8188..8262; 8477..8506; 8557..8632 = 0.6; 9.67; 9.02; 9.02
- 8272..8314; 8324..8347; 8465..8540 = -0.1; 9.57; 9.48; 8.98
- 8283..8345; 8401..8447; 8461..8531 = -0.6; 9.52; 9.38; 9.1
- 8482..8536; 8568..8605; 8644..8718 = -0.9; 8.97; 9.05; 8.66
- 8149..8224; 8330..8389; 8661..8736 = -0.6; 9.72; 9.48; 8.72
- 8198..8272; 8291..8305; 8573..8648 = 0.1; 9.67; 9.5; 8.98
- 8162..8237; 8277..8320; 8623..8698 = -0.5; 9.67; 9.56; 8.68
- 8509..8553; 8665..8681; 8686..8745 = 0.3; 8.57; 8.6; 8.79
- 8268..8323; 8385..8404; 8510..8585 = -0.3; 9.56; 9.39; 8.79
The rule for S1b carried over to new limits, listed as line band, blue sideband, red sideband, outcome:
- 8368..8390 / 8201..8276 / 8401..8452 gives 0.004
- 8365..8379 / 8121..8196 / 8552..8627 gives -0.002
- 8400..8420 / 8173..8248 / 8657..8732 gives -0.028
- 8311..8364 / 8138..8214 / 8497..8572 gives -0.025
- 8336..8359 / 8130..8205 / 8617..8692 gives -0.017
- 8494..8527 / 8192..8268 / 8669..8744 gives 0.021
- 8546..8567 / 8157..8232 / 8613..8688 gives 0.013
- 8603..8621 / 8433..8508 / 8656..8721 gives -0.016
